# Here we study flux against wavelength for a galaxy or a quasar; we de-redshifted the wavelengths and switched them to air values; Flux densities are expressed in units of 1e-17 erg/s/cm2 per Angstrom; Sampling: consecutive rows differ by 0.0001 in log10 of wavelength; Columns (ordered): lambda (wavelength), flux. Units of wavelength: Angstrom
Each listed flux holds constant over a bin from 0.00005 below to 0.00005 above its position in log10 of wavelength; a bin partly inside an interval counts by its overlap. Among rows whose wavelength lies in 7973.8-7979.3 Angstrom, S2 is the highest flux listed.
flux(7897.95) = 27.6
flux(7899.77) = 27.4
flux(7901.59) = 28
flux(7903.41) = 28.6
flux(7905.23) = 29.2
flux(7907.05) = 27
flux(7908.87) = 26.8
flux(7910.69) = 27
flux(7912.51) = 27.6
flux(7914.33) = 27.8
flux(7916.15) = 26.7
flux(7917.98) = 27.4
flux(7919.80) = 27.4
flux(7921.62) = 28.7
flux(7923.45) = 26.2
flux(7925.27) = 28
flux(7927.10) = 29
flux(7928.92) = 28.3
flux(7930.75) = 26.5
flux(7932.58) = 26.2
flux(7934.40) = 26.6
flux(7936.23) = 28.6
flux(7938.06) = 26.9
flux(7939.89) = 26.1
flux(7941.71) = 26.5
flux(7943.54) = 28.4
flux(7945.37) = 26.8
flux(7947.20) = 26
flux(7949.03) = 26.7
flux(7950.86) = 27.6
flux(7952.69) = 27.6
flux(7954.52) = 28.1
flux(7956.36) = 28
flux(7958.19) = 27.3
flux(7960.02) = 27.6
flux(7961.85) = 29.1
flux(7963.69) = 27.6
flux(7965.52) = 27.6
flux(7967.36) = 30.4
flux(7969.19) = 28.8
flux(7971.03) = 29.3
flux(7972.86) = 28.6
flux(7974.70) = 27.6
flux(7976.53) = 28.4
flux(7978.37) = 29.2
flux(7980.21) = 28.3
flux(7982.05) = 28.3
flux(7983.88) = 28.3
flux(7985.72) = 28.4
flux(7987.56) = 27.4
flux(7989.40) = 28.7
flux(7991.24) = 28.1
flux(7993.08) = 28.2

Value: 29.2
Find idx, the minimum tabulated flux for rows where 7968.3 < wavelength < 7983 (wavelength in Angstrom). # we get 27.6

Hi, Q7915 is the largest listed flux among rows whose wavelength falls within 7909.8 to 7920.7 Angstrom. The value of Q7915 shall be 27.8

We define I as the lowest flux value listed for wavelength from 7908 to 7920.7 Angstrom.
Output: 26.7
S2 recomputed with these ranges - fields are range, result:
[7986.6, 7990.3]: 28.7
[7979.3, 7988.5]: 28.4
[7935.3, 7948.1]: 28.6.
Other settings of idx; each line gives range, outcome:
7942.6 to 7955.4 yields 26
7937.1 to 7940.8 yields 26.1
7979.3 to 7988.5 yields 27.4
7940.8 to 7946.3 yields 26.5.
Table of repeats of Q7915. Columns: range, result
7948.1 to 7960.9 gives 28.1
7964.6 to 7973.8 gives 30.4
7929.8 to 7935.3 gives 26.6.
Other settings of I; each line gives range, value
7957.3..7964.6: 27.3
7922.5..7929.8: 26.2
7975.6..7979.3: 28.4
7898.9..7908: 27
